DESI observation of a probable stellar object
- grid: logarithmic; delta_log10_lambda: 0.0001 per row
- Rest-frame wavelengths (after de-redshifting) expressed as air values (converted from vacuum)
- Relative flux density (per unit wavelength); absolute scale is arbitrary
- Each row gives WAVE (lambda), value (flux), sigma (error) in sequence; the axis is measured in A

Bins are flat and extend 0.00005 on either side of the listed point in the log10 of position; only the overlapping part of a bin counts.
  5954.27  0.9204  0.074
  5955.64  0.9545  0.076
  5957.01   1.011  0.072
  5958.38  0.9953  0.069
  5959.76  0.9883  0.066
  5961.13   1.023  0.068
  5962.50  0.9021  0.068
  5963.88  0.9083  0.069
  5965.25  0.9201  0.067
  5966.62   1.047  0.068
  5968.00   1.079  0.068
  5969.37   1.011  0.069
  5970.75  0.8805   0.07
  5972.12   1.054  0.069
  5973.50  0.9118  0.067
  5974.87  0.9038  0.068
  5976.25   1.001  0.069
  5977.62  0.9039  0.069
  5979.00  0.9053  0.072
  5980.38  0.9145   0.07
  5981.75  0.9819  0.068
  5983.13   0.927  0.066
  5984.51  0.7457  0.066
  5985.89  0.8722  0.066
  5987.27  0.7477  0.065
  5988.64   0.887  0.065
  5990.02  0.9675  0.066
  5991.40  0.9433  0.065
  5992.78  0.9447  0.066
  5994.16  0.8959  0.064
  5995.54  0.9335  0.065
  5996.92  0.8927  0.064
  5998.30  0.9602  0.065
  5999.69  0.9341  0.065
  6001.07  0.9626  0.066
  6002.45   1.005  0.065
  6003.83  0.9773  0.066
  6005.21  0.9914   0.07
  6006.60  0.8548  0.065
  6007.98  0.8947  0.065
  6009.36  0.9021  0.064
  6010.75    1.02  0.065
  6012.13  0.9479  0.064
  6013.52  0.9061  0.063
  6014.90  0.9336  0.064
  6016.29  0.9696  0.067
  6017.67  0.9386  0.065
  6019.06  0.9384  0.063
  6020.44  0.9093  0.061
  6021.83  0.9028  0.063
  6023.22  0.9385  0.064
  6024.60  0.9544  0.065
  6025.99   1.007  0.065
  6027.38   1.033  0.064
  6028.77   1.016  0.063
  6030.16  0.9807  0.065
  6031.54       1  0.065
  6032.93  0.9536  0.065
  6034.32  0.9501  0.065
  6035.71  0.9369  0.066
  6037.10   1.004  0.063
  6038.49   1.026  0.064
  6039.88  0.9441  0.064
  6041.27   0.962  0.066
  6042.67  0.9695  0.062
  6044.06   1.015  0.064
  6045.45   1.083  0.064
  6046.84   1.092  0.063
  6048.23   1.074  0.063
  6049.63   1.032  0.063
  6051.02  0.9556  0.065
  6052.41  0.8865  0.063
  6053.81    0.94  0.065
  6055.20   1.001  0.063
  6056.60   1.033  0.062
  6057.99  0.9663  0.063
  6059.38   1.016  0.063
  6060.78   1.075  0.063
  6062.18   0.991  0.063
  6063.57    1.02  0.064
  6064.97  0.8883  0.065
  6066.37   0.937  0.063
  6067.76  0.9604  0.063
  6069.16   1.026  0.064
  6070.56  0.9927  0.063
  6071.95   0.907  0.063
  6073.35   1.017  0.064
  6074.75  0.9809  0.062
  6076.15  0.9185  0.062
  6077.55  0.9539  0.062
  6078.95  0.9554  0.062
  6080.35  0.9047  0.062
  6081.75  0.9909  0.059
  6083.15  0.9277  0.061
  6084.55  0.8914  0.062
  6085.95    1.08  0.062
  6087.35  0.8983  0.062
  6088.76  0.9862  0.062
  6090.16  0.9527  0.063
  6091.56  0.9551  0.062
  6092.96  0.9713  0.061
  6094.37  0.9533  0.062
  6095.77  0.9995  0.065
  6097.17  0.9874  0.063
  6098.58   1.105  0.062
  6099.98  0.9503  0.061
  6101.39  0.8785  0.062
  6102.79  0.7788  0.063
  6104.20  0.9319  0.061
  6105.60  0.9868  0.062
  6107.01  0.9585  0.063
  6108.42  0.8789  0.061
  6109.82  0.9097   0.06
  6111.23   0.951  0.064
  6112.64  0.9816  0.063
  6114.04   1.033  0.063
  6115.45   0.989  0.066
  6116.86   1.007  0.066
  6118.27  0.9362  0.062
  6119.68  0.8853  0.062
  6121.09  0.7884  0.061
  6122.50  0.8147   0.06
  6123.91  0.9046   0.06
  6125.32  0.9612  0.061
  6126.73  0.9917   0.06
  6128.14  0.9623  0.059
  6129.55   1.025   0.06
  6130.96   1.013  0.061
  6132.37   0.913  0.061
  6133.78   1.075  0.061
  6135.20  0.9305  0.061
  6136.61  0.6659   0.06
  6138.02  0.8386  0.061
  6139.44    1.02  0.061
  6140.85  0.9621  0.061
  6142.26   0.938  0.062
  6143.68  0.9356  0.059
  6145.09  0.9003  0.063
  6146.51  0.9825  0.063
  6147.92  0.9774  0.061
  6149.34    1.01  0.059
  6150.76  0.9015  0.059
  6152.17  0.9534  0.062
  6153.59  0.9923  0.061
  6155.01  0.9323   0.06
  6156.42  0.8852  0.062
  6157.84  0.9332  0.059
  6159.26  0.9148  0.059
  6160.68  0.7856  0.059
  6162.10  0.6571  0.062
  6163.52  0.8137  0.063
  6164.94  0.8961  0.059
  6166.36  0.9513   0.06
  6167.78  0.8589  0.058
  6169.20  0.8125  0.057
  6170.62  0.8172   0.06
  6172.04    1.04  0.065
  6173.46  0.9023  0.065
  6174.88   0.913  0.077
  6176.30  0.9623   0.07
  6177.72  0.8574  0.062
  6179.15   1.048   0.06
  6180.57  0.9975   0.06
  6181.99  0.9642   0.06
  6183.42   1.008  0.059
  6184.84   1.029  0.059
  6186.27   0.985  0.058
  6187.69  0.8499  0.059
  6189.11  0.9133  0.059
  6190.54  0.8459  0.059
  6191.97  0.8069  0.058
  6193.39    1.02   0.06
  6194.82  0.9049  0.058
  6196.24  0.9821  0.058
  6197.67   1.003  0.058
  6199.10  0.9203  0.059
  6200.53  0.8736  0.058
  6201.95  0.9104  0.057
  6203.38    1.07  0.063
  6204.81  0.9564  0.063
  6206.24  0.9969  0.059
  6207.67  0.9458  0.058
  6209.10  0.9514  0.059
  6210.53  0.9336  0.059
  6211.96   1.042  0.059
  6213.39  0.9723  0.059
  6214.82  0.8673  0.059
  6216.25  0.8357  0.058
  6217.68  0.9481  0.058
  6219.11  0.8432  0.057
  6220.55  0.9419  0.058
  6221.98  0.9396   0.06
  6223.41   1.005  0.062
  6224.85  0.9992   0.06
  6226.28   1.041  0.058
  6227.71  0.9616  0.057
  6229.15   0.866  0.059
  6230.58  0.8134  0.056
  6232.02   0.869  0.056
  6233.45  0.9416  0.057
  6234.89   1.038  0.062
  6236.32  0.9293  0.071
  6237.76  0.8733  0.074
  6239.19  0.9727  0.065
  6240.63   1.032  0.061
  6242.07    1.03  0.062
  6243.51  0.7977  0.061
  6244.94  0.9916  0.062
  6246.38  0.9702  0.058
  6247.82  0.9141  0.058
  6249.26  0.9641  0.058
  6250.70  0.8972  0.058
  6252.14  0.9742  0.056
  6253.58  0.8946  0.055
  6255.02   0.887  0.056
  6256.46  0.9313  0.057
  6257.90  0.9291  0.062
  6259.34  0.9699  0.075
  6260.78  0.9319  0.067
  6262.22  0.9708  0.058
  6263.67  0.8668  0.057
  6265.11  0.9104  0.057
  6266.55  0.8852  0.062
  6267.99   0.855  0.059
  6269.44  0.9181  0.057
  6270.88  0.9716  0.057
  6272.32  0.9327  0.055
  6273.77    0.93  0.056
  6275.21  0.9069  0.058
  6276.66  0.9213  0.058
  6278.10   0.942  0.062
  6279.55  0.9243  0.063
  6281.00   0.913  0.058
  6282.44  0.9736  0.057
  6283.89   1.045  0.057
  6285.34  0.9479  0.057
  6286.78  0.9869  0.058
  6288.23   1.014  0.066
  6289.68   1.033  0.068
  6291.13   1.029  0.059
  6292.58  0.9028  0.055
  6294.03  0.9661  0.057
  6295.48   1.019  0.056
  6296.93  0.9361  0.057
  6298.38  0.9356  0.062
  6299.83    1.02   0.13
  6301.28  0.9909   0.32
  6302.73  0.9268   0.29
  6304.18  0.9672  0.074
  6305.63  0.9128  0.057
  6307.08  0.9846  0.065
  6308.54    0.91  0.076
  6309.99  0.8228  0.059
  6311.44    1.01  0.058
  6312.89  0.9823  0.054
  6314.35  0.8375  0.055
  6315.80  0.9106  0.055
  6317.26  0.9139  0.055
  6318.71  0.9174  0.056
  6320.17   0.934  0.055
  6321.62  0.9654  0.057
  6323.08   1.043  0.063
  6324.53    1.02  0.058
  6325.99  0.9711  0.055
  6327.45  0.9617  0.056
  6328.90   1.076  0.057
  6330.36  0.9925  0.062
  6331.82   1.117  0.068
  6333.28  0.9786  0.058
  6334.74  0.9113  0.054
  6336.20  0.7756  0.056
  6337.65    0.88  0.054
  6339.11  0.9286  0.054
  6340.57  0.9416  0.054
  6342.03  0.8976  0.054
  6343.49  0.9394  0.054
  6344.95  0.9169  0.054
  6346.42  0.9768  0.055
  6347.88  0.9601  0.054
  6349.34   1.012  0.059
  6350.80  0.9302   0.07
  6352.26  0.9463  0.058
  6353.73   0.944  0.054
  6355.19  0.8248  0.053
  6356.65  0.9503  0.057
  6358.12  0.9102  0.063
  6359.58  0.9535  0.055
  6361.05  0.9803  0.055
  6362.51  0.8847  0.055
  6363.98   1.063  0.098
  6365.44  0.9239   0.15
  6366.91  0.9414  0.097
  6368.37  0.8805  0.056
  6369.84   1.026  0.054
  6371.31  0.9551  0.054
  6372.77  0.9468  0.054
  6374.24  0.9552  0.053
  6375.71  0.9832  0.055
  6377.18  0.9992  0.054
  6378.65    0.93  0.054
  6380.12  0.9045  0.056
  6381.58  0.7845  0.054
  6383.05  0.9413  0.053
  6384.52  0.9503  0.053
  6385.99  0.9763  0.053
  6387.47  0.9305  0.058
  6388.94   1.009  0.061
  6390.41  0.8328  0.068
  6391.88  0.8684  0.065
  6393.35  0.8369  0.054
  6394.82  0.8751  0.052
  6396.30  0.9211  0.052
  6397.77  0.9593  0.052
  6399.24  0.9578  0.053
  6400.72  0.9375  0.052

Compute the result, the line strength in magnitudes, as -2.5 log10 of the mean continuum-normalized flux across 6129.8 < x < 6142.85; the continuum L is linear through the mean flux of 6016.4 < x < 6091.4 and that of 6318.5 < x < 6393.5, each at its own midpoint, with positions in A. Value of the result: 0.04 mag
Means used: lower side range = 0.976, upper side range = 0.945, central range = 0.932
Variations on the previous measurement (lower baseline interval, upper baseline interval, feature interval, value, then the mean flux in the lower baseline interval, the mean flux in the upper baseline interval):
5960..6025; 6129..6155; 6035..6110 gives -0.03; 0.935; 0.945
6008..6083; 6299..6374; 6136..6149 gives 0.05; 0.974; 0.948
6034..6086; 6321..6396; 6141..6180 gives 0.07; 0.981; 0.943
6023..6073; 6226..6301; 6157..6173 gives 0.12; 0.989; 0.944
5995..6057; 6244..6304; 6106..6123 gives 0.04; 0.968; 0.947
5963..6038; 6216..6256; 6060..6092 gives -0.03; 0.943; 0.936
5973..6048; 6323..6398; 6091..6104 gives -0.01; 0.947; 0.942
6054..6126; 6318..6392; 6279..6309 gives -0.02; 0.956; 0.947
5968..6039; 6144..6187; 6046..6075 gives -0.06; 0.942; 0.923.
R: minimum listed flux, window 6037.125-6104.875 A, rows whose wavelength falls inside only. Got 0.7788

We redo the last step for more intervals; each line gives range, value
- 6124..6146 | 0.6659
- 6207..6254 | 0.7977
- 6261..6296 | 0.855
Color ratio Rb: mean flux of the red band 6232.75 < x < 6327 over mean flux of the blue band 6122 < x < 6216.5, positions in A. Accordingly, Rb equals 1.0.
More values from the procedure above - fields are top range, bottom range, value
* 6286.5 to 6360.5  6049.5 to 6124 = 1.00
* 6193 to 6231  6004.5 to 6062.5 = 0.97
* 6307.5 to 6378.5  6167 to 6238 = 1.01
